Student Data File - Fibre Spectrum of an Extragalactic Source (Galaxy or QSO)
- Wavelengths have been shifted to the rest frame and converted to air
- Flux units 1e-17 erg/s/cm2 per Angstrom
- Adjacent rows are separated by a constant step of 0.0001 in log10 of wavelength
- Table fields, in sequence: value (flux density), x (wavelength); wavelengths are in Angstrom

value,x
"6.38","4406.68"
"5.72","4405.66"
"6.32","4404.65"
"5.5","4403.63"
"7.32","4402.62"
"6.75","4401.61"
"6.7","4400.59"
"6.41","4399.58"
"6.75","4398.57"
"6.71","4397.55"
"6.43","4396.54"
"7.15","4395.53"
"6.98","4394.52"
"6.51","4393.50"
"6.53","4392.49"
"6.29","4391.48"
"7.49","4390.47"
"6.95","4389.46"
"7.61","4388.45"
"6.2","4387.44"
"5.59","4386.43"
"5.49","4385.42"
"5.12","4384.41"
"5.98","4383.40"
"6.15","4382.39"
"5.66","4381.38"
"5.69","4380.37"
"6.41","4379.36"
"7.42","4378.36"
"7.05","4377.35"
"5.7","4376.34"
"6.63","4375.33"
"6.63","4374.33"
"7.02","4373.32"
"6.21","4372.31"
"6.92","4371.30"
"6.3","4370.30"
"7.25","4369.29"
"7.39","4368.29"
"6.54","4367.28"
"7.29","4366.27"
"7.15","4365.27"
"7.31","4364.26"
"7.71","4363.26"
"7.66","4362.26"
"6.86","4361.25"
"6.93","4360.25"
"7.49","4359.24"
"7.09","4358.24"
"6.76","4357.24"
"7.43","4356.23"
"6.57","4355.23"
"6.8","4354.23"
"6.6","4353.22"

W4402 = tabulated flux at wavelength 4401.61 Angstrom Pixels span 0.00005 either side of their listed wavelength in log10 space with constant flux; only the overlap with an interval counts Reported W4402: 6.75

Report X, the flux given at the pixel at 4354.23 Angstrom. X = 6.8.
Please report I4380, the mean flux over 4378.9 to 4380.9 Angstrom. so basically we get 6.03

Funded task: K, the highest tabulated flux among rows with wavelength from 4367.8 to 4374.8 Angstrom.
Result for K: 7.39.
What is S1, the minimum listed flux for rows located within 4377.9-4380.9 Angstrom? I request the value 5.69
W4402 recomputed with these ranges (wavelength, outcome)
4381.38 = 5.66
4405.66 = 5.72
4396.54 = 6.43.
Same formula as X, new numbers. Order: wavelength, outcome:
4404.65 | 6.32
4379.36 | 6.41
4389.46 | 6.95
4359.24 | 7.49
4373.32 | 7.02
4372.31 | 6.21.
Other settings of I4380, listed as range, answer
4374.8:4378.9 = 6.71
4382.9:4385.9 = 5.53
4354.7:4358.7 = 6.96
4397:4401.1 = 6.64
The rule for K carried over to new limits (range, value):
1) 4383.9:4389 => 7.61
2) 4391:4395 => 6.98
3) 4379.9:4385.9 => 6.15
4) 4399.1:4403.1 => 7.32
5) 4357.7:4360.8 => 7.49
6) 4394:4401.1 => 7.15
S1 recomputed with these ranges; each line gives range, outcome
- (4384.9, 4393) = 5.49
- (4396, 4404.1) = 5.5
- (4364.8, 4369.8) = 6.54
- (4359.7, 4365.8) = 6.86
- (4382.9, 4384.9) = 5.12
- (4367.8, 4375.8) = 6.21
